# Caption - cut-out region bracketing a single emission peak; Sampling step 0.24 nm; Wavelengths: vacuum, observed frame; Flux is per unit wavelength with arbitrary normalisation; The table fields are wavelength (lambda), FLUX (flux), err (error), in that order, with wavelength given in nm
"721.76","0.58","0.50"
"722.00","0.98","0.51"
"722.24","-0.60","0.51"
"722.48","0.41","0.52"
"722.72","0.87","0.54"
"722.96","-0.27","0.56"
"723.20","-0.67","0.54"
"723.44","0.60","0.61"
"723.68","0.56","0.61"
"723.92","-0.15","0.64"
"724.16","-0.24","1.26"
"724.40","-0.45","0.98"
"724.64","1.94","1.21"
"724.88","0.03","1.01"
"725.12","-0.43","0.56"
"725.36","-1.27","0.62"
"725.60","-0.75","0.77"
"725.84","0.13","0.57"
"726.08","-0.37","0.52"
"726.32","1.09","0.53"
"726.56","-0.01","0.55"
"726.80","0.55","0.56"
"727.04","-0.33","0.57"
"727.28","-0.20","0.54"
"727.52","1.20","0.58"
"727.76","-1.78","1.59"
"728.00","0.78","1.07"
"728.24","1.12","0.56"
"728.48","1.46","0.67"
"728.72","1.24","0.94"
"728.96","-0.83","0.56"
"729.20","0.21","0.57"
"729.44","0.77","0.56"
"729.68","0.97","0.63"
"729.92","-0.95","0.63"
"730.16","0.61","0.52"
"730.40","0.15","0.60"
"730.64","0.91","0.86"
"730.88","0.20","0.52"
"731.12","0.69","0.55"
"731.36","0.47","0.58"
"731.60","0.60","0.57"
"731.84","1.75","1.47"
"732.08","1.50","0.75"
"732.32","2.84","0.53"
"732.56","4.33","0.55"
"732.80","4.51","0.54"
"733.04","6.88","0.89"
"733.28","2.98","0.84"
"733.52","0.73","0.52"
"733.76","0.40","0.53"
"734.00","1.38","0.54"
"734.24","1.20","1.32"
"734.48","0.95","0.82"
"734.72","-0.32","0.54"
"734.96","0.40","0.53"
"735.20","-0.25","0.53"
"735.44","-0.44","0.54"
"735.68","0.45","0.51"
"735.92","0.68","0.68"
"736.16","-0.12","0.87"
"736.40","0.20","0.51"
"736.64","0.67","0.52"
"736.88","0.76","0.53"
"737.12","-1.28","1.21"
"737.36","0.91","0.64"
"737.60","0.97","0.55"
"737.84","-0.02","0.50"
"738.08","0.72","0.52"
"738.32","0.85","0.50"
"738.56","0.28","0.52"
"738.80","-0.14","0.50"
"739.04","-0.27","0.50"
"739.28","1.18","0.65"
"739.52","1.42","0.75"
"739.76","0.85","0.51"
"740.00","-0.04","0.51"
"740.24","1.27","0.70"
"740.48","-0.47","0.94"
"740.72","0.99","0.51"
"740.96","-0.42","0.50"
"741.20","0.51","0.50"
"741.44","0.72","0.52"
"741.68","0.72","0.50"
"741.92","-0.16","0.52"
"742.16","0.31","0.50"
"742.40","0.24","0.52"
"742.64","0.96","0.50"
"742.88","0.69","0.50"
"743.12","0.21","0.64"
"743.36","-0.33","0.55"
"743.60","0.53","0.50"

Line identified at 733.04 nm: [O II] 3727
